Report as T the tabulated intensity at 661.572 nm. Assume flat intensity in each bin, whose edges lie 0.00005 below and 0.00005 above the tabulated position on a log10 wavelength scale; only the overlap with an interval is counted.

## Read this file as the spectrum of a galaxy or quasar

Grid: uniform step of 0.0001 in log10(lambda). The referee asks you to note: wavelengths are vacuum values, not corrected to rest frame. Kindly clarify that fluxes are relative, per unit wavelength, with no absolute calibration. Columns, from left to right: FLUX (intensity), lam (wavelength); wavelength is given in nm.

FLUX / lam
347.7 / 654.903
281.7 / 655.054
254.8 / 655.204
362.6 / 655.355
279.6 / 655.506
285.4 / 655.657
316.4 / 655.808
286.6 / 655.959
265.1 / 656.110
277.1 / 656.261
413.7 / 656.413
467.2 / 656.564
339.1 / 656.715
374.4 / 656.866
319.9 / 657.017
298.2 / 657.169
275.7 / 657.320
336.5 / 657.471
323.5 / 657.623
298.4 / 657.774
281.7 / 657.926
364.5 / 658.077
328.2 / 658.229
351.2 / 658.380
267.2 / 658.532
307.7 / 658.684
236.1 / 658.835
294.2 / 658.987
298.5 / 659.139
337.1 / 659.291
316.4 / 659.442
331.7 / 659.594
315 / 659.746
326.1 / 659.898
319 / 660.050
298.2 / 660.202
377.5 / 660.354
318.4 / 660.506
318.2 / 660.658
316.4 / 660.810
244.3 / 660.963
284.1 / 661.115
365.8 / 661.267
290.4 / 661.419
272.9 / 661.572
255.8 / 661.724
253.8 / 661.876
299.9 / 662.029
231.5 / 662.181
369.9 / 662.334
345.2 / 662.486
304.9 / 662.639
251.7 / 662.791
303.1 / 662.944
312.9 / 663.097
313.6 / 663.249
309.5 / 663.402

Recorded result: 272.9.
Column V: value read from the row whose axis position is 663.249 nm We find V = 313.6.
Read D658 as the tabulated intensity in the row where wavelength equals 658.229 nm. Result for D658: 328.2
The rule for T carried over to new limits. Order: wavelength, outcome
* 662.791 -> 251.7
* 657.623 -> 323.5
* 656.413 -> 413.7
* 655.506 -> 279.6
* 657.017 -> 319.9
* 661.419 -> 290.4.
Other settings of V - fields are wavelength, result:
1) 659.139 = 298.5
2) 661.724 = 255.8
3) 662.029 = 299.9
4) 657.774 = 298.4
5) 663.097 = 312.9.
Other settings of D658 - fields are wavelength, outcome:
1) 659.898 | 326.1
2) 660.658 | 318.2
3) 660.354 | 377.5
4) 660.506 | 318.4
